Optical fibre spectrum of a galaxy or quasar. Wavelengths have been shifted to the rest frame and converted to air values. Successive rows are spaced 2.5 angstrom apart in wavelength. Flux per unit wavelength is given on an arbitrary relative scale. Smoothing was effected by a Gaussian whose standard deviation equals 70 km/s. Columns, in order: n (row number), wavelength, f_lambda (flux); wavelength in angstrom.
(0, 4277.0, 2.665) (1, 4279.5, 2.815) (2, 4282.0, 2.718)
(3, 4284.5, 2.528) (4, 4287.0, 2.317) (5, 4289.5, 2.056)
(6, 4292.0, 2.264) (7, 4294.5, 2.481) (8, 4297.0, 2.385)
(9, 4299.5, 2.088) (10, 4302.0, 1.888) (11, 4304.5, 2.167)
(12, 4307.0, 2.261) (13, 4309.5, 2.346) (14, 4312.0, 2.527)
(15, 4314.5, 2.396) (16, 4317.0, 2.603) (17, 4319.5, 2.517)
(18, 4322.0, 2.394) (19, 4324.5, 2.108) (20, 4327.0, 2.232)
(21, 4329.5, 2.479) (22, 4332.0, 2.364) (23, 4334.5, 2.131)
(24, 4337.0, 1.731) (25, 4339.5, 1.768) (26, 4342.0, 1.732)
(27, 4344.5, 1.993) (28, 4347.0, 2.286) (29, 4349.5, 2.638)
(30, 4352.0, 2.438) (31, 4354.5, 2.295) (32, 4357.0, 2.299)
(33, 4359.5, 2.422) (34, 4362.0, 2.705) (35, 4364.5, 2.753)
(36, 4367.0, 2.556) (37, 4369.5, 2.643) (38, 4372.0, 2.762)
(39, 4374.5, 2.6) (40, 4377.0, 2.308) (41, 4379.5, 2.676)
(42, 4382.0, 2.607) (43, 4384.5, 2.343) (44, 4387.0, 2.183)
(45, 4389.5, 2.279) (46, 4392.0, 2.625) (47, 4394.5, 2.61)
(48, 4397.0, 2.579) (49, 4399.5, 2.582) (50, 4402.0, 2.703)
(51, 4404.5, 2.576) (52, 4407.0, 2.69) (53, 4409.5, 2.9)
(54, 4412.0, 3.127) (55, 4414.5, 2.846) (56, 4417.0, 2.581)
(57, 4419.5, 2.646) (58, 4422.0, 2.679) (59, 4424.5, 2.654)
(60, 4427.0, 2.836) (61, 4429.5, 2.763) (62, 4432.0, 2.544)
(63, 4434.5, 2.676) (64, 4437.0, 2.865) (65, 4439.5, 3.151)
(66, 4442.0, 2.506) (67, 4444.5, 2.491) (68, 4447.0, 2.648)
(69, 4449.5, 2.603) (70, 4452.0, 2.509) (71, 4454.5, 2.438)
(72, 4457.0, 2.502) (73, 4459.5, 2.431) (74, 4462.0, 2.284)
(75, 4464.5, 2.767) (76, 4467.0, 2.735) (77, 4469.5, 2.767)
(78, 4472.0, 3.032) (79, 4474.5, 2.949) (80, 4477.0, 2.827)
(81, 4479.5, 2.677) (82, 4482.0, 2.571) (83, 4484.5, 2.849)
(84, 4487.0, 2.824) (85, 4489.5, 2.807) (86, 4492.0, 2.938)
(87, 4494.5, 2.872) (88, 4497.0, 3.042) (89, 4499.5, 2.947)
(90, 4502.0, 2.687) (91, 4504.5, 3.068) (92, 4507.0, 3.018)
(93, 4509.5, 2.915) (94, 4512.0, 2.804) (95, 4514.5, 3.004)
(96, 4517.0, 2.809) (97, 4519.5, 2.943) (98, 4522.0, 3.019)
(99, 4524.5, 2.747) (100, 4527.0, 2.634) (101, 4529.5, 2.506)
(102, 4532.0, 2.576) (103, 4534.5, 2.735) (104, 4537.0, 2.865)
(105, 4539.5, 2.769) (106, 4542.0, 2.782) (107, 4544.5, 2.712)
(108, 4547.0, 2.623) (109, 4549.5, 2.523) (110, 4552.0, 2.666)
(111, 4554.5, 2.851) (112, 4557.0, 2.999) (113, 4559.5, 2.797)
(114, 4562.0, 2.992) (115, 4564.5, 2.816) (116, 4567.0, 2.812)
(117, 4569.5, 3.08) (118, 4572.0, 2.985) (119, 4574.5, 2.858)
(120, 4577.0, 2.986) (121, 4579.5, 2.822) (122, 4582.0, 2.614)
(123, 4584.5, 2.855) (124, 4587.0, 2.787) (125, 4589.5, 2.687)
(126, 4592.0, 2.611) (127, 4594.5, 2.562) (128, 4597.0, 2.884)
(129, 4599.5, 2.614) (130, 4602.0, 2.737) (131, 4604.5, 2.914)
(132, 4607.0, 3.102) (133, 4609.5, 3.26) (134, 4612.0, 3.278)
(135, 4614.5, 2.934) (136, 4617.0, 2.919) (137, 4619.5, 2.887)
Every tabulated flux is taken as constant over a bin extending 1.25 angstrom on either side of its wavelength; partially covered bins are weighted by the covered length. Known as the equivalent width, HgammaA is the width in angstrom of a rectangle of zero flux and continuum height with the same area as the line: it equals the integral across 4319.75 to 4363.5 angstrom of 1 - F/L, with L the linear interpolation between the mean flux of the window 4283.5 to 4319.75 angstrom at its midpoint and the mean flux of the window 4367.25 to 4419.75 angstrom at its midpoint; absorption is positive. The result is 3.6 angstrom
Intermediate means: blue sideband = 2.31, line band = 2.25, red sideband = 2.61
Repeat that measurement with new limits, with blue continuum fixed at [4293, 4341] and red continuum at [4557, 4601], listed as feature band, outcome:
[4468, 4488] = -1.64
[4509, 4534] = -0.93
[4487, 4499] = -1.26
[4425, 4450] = -1.98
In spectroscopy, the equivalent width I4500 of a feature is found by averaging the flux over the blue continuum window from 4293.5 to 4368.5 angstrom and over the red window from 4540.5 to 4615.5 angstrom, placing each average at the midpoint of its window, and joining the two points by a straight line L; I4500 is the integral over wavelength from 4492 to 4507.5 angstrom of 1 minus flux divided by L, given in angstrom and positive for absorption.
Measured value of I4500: -1.6 angstrom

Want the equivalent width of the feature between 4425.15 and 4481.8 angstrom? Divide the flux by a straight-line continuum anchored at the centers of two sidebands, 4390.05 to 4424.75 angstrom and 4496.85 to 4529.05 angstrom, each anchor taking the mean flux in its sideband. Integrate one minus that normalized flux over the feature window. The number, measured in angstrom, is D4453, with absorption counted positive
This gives 1.9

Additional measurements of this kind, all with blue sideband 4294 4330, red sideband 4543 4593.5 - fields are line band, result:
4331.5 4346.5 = 2.7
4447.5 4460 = 0.4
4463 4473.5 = -0.8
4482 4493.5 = -0.8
